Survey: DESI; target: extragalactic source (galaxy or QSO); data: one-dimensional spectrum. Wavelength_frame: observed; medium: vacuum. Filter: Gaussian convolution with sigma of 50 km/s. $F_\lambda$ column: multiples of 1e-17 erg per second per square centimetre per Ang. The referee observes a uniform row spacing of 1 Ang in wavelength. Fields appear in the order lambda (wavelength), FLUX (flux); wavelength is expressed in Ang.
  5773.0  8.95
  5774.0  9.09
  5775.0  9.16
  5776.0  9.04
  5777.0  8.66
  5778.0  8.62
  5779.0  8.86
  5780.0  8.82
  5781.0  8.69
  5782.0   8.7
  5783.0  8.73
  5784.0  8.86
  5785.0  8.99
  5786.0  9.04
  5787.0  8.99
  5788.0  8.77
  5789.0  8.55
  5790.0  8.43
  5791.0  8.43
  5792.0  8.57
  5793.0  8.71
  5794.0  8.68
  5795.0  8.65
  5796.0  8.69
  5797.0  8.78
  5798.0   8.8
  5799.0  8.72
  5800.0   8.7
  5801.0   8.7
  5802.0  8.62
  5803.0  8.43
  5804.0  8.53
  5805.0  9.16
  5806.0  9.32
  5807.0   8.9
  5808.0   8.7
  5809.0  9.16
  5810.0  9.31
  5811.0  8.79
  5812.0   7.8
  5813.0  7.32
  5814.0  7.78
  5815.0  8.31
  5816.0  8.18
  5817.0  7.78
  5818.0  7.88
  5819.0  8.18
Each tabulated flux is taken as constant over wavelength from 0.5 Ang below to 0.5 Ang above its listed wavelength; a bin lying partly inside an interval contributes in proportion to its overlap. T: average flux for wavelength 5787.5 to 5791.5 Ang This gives 8.54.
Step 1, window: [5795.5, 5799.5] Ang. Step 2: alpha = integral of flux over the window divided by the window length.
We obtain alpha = 8.75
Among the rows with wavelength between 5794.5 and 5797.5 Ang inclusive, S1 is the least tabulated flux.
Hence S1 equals 8.65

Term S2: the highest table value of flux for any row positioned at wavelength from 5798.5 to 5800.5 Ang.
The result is 8.72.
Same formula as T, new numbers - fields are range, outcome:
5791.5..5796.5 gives 8.66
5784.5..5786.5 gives 9.02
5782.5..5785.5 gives 8.86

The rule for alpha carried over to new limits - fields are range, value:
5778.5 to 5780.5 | 8.84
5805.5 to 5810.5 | 9.08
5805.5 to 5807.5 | 9.11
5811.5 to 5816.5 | 7.88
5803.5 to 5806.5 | 9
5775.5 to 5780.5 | 8.8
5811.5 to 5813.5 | 7.56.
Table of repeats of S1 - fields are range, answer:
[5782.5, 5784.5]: 8.73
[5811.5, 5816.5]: 7.32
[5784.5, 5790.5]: 8.43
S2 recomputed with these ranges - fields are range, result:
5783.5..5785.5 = 8.99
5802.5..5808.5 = 9.32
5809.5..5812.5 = 9.31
